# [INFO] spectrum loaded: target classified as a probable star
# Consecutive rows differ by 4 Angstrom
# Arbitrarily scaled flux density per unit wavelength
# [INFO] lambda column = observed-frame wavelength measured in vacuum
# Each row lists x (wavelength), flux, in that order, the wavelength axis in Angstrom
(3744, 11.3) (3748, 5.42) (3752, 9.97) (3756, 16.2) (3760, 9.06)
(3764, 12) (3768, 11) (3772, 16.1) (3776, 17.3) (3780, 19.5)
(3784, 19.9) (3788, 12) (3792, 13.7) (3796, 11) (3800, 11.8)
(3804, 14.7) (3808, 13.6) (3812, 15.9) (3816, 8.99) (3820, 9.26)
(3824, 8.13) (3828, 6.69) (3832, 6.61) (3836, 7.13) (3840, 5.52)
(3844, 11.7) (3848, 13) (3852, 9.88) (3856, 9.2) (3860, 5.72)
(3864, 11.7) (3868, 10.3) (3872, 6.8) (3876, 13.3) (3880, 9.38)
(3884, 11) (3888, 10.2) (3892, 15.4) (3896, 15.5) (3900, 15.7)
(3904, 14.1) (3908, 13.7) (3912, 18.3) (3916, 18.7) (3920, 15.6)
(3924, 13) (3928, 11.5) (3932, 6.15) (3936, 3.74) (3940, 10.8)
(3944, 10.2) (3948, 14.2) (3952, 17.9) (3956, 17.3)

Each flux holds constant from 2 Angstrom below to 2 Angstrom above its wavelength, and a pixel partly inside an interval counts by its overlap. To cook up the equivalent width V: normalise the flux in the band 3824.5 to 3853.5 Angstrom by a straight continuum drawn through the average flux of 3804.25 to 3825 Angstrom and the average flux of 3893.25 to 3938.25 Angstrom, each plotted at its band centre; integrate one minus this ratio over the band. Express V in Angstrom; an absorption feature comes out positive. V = 8.3 Angstrom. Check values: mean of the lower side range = 11.6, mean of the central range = 8.6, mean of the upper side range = 13.3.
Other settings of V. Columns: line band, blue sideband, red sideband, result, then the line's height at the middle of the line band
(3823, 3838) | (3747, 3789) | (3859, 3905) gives 6.58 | 12.6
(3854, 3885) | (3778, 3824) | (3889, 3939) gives 8.66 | 13.4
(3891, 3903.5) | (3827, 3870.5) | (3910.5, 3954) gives -4.84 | 11.1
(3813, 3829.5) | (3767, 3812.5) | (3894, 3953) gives 6.44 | 14.4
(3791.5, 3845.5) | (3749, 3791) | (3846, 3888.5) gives 8.59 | 12.1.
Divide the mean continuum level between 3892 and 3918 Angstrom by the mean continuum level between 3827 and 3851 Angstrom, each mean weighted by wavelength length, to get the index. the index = 1.9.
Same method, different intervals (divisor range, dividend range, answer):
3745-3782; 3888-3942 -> 1.02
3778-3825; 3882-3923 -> 1.11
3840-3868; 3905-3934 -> 1.40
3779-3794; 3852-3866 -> 0.56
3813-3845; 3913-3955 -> 1.53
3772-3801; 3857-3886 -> 0.64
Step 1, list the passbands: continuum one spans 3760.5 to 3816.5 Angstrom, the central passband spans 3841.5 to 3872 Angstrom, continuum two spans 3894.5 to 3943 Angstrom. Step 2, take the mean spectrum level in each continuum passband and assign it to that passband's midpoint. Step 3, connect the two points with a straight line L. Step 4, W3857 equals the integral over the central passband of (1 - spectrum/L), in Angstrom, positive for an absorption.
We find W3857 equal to 8.14 Angstrom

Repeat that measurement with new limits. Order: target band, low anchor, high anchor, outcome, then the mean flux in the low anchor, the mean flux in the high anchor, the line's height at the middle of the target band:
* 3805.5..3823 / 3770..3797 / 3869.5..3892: 3.0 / 15.8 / 10.6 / 14.2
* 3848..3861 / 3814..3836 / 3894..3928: 1.4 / 7.86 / 15.3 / 10.4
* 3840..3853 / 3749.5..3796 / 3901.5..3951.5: 2.6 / 14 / 12.7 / 13.4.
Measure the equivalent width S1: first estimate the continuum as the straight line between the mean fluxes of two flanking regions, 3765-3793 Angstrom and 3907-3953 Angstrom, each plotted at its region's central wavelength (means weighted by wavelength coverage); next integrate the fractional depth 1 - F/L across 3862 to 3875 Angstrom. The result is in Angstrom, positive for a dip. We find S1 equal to 3.7 Angstrom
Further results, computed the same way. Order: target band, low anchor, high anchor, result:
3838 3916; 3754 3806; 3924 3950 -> -3.8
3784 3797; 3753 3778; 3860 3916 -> -0.2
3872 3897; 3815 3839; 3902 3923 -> 2.6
